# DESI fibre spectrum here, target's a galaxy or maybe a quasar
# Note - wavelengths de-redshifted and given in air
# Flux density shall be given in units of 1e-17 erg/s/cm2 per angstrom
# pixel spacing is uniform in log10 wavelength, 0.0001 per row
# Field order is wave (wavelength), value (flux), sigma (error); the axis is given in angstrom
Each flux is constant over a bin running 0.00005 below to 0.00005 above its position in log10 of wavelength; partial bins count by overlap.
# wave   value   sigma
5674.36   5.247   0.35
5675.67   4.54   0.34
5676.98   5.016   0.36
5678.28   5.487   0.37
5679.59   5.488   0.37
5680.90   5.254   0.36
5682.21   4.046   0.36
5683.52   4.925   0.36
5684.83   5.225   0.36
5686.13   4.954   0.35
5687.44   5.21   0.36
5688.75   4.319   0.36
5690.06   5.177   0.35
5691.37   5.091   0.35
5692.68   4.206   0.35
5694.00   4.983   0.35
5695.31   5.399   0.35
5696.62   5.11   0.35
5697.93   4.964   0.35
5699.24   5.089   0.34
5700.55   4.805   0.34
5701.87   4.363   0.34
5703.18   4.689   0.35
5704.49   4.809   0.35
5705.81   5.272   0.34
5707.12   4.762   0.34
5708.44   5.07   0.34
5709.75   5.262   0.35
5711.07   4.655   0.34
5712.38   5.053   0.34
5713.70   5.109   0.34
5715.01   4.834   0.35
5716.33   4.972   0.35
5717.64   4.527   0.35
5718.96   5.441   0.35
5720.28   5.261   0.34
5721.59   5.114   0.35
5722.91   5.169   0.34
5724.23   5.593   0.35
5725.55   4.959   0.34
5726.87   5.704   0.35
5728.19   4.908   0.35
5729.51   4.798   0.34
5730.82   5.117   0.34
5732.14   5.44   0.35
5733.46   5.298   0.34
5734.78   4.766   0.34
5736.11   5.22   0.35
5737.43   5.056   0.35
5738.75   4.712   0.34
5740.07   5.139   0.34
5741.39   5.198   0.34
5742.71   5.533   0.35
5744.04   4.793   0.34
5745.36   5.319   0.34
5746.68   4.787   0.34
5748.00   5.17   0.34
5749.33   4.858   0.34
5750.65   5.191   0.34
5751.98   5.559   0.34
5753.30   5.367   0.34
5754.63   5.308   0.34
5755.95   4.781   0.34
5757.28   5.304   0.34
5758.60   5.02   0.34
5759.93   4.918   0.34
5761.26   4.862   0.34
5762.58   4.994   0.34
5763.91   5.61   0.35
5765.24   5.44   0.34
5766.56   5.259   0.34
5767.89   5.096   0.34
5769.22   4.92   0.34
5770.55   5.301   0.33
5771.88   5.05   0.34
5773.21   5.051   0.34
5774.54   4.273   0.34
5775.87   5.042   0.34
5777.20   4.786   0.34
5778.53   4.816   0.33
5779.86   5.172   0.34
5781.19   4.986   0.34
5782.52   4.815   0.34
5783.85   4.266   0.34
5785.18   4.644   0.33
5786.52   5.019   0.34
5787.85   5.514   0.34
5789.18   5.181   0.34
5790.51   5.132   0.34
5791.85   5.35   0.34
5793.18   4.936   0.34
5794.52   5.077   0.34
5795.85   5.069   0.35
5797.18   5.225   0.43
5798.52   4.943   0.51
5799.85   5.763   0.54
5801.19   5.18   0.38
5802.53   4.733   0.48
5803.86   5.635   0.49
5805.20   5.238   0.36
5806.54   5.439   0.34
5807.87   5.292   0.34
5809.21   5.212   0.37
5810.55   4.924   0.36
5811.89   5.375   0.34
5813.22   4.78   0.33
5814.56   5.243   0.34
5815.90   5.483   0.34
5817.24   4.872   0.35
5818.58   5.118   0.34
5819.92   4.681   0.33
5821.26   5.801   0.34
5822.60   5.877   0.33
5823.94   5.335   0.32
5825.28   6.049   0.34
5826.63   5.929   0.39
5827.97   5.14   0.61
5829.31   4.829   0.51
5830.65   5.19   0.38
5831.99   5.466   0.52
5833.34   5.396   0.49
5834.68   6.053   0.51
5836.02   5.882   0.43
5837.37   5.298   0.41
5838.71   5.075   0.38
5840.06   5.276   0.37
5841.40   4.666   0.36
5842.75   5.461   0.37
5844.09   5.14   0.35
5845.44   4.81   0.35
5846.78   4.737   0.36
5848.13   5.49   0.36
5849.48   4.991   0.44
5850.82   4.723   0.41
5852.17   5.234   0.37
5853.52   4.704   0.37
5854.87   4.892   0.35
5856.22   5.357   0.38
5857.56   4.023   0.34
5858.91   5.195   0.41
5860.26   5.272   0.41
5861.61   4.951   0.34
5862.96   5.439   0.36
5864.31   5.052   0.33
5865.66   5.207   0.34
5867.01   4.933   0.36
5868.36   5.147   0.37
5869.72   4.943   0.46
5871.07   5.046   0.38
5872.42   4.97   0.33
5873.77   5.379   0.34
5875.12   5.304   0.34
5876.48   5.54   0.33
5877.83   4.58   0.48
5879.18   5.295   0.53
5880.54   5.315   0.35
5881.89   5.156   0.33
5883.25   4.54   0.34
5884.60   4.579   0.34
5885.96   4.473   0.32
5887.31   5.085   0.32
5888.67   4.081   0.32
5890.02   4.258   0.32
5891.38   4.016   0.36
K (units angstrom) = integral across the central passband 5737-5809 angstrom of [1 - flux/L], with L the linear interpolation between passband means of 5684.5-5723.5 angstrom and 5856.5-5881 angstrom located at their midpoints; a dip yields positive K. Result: -1.1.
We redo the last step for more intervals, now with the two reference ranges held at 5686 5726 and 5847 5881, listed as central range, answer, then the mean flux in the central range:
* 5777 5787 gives 0.42 angstrom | 4.81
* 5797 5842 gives -2.34 angstrom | 5.31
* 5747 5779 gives -0.45 angstrom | 5.08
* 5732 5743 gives -0.29 angstrom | 5.12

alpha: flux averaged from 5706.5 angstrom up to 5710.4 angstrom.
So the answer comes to 5.03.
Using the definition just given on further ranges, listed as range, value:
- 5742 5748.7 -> 5.12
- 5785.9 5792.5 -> 5.24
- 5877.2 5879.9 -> 4.94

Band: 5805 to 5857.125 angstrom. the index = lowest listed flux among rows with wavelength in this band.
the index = 4.666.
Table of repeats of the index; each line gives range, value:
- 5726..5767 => 4.712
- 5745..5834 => 4.266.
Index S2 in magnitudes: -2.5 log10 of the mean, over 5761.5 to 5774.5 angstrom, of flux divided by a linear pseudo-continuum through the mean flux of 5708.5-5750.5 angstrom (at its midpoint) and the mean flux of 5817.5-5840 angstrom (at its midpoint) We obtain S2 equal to 0.02 mag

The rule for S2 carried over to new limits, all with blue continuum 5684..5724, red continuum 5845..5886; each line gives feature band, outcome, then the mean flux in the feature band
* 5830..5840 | -0.095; 5.47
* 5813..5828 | -0.079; 5.38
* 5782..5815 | -0.026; 5.12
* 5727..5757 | -0.029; 5.12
